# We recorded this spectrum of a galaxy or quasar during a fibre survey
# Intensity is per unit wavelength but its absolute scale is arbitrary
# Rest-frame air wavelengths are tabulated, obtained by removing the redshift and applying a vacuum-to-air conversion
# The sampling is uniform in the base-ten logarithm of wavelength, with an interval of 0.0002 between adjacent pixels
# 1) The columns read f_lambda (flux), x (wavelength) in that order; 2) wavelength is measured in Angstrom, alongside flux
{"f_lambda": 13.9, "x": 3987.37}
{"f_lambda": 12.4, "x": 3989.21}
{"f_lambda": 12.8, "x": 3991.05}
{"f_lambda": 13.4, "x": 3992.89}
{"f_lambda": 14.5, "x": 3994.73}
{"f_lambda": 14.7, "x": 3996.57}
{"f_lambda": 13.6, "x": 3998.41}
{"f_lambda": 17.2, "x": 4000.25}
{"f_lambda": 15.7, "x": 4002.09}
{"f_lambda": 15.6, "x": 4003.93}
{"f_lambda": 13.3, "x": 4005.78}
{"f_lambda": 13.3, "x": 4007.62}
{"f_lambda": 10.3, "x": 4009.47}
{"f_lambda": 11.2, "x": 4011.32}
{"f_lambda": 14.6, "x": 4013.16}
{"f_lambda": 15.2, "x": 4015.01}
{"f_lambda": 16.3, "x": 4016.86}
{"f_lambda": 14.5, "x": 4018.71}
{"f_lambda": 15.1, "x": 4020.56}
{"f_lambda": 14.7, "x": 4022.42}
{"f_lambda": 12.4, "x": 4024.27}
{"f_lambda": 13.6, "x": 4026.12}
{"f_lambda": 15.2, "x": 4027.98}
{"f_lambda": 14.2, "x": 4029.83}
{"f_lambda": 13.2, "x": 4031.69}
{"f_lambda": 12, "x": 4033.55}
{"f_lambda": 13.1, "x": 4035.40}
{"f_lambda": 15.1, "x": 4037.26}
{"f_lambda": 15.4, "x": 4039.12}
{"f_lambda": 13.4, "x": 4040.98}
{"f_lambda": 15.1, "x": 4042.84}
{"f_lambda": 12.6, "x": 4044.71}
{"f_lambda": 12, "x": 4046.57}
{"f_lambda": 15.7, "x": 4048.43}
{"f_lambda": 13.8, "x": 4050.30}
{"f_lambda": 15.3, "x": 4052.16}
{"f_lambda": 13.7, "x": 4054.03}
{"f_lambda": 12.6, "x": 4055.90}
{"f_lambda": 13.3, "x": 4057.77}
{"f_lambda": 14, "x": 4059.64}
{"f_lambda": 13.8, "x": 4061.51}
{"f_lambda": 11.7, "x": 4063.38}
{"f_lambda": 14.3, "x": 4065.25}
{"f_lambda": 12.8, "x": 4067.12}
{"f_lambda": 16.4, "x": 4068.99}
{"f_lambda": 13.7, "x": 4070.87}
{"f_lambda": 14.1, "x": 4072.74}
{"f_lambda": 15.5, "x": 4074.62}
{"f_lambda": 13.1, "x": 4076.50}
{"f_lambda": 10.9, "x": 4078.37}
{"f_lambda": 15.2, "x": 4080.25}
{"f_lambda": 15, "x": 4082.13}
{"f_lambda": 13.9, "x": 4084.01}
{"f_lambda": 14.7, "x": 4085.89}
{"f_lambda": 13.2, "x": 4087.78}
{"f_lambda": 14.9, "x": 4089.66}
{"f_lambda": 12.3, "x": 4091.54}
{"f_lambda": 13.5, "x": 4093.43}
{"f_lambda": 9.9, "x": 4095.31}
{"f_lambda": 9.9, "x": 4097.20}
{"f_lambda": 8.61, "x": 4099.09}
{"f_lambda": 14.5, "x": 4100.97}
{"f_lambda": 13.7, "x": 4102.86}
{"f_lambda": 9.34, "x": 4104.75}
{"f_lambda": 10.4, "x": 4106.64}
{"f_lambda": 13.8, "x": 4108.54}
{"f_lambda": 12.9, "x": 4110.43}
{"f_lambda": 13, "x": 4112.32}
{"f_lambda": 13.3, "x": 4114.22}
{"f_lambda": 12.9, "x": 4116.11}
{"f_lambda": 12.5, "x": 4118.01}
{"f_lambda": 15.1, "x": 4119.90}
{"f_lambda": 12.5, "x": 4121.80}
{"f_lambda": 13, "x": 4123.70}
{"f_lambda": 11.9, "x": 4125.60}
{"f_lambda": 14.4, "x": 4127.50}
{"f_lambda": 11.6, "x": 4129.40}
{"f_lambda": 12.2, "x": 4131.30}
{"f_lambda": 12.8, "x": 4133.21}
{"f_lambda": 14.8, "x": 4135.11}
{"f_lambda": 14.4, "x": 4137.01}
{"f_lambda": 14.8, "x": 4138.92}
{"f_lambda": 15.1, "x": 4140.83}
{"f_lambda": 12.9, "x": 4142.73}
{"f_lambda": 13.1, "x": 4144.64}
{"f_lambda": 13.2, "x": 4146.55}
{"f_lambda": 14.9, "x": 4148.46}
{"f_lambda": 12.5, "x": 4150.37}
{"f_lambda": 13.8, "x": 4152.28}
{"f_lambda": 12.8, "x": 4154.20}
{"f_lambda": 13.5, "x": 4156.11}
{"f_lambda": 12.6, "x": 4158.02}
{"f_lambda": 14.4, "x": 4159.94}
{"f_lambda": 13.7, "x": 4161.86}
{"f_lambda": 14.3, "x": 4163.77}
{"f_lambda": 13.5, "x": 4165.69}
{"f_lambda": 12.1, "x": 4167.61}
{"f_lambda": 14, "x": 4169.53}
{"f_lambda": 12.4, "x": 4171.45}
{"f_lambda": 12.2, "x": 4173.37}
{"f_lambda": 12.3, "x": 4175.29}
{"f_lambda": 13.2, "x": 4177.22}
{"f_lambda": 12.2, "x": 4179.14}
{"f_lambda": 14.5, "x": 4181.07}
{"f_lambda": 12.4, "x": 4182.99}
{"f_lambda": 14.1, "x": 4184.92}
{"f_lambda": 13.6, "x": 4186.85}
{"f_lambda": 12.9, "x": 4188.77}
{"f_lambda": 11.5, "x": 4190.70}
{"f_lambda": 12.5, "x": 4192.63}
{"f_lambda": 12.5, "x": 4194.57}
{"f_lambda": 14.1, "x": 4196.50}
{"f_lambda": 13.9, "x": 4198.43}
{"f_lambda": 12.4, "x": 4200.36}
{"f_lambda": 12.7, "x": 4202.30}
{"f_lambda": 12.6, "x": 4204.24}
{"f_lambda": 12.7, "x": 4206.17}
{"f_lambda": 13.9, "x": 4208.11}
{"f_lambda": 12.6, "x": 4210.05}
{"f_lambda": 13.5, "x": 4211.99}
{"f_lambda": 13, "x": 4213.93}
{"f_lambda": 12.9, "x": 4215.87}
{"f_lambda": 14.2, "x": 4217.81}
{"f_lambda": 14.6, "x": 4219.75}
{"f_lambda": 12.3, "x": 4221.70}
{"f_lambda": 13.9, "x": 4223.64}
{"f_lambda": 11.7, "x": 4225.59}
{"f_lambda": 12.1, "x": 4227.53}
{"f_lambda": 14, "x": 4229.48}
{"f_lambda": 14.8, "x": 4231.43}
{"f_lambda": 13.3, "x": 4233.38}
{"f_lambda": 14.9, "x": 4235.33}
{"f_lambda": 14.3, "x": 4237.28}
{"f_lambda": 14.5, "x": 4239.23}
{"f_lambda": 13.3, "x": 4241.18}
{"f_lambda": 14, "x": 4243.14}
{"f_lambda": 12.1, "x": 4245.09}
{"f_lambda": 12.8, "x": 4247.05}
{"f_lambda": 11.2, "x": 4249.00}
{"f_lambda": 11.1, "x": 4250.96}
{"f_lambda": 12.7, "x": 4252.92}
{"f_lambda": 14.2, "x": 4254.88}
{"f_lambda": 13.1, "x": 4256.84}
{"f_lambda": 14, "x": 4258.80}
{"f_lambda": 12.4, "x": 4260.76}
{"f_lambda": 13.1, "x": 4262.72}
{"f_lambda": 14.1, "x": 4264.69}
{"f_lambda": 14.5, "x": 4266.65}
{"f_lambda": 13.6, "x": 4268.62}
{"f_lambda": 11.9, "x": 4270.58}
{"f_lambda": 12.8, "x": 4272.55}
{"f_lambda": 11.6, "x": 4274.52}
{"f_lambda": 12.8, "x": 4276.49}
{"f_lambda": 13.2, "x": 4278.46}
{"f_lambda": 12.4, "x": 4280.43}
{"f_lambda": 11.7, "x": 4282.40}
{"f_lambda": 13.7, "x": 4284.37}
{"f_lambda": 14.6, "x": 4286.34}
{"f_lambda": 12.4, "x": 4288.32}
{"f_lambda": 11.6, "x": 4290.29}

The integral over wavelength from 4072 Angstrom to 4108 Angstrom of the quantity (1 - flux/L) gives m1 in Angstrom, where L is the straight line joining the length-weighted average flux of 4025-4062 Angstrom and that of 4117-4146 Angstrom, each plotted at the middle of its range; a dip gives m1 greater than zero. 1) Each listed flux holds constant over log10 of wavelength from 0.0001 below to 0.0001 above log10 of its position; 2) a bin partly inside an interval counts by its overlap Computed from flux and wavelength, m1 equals 2.2 Angstrom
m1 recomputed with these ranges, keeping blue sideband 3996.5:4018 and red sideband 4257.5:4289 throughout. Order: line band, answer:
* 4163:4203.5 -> 1.4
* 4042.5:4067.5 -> 0.8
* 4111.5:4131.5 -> 1.1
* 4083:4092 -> 0.0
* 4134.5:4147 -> -0.4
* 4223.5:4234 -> 0.0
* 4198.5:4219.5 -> 0.3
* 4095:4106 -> 2.2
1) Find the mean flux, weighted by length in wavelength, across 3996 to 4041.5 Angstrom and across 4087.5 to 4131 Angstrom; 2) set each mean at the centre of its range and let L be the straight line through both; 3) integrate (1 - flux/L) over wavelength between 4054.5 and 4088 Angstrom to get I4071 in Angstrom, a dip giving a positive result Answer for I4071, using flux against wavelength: -1.64 Angstrom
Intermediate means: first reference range 14.1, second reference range 12.5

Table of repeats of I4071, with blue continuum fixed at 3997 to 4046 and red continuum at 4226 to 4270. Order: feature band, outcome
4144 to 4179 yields 1.0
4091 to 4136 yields 4.3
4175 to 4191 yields 0.6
